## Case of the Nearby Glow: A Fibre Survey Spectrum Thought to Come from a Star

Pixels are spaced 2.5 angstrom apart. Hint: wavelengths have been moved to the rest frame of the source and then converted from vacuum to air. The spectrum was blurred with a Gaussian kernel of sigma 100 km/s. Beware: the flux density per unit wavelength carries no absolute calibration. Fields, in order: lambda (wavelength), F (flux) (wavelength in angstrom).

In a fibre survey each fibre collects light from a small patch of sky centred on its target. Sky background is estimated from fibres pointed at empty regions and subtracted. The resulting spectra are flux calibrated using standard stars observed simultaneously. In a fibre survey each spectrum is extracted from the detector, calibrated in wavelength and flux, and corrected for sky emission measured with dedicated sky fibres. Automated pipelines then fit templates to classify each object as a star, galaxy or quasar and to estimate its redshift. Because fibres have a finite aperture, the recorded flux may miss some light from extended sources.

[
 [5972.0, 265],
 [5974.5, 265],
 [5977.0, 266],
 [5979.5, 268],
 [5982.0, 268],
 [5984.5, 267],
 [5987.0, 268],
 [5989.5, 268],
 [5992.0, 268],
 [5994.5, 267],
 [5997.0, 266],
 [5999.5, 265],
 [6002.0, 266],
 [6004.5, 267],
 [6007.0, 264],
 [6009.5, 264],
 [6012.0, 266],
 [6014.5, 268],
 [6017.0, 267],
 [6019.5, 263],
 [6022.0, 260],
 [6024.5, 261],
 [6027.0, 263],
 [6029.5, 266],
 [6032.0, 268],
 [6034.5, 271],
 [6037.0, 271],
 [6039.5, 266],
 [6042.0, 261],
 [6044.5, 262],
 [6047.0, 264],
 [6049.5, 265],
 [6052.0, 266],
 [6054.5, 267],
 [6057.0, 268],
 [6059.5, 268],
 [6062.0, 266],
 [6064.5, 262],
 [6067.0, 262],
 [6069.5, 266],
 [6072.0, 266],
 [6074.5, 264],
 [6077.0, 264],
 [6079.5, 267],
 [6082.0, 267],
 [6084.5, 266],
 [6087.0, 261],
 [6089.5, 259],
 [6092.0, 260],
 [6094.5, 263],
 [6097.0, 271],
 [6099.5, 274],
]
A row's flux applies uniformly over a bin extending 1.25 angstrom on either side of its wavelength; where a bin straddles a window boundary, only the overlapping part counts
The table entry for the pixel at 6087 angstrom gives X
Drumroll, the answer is 261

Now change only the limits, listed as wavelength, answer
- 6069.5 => 266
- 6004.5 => 267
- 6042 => 261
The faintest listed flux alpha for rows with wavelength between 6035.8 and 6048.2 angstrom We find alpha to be 261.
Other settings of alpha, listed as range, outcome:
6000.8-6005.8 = 266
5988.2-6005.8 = 265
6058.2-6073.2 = 262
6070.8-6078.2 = 264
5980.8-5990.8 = 267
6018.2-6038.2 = 260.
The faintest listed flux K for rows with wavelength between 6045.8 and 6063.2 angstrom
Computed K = 264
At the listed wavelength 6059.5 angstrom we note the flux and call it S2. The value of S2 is 268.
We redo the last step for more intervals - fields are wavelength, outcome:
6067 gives 262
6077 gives 264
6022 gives 260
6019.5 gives 263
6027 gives 263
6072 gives 266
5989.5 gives 268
